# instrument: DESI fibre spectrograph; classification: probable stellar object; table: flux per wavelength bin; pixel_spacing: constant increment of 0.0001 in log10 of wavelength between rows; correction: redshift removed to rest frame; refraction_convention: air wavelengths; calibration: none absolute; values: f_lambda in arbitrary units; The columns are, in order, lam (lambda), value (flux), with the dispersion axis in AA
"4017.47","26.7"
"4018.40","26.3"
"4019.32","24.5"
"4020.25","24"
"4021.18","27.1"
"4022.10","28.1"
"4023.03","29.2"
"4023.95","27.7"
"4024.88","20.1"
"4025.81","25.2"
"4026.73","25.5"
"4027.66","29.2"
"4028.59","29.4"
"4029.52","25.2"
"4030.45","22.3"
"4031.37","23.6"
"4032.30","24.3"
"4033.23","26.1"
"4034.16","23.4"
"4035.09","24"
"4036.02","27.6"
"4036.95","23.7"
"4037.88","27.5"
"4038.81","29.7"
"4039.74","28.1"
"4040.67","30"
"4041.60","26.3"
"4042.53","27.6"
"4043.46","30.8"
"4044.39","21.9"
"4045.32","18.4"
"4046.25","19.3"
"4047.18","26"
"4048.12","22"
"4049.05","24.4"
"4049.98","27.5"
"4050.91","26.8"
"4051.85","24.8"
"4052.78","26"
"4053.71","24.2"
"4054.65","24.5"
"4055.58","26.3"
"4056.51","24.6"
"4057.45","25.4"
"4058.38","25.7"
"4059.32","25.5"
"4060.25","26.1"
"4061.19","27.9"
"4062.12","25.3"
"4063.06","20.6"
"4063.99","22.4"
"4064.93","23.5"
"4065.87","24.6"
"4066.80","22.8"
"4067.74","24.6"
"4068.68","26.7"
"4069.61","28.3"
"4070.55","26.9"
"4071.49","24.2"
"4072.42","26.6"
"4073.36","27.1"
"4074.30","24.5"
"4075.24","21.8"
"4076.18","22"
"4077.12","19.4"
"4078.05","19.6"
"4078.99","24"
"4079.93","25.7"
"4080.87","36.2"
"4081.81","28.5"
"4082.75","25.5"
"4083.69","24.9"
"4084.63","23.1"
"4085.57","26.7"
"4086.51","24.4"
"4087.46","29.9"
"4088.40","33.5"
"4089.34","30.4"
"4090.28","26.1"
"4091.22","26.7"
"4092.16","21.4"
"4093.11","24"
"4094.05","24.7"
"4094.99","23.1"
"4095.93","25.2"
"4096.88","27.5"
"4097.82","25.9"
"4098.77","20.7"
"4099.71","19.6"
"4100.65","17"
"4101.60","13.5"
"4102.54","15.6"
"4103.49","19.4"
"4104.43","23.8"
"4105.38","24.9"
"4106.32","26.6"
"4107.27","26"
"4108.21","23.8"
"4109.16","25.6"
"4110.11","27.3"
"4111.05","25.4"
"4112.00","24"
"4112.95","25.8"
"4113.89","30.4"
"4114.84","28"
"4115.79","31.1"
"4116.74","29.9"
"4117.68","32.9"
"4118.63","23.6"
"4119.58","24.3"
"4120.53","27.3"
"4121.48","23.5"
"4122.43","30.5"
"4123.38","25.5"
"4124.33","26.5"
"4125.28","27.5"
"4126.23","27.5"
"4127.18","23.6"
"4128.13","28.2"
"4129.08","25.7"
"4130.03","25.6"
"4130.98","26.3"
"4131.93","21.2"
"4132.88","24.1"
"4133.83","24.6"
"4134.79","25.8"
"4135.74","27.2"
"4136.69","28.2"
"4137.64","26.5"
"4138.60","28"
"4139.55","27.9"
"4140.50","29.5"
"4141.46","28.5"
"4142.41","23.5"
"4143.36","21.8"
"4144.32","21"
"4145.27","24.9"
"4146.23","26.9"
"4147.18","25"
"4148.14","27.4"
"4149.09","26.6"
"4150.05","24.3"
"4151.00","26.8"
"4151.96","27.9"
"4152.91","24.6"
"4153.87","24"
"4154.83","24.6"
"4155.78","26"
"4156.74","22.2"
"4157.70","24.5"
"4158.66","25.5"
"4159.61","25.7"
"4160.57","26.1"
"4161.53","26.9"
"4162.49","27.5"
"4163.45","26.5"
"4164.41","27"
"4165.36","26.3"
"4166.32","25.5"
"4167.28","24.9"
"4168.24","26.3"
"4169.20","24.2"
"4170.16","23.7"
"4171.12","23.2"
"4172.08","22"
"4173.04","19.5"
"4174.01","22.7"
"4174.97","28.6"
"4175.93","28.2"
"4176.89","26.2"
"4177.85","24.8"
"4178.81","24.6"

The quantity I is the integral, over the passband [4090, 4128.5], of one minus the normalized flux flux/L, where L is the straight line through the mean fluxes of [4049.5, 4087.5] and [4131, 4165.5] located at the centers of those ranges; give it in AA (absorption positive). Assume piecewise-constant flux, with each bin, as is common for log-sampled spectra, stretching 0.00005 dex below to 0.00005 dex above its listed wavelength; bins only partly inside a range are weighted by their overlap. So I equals 0.7 AA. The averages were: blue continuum 25.2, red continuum 25.7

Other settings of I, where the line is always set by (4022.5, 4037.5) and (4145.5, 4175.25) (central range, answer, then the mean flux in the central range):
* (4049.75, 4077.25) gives 0.5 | 24.9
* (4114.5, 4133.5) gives -1.0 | 26.6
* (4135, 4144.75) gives -0.4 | 26.2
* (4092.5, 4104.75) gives 1.8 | 21.5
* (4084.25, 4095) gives -0.4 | 26.3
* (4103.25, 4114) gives 0.0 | 25.2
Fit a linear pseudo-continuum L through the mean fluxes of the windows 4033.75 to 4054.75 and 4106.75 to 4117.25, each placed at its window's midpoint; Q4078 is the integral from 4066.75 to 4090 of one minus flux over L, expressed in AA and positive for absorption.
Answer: 0.3 AA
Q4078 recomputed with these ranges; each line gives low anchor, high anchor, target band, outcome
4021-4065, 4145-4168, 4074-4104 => 1.8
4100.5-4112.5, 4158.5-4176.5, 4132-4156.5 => -1.4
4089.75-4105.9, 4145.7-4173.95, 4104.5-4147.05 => -4.8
